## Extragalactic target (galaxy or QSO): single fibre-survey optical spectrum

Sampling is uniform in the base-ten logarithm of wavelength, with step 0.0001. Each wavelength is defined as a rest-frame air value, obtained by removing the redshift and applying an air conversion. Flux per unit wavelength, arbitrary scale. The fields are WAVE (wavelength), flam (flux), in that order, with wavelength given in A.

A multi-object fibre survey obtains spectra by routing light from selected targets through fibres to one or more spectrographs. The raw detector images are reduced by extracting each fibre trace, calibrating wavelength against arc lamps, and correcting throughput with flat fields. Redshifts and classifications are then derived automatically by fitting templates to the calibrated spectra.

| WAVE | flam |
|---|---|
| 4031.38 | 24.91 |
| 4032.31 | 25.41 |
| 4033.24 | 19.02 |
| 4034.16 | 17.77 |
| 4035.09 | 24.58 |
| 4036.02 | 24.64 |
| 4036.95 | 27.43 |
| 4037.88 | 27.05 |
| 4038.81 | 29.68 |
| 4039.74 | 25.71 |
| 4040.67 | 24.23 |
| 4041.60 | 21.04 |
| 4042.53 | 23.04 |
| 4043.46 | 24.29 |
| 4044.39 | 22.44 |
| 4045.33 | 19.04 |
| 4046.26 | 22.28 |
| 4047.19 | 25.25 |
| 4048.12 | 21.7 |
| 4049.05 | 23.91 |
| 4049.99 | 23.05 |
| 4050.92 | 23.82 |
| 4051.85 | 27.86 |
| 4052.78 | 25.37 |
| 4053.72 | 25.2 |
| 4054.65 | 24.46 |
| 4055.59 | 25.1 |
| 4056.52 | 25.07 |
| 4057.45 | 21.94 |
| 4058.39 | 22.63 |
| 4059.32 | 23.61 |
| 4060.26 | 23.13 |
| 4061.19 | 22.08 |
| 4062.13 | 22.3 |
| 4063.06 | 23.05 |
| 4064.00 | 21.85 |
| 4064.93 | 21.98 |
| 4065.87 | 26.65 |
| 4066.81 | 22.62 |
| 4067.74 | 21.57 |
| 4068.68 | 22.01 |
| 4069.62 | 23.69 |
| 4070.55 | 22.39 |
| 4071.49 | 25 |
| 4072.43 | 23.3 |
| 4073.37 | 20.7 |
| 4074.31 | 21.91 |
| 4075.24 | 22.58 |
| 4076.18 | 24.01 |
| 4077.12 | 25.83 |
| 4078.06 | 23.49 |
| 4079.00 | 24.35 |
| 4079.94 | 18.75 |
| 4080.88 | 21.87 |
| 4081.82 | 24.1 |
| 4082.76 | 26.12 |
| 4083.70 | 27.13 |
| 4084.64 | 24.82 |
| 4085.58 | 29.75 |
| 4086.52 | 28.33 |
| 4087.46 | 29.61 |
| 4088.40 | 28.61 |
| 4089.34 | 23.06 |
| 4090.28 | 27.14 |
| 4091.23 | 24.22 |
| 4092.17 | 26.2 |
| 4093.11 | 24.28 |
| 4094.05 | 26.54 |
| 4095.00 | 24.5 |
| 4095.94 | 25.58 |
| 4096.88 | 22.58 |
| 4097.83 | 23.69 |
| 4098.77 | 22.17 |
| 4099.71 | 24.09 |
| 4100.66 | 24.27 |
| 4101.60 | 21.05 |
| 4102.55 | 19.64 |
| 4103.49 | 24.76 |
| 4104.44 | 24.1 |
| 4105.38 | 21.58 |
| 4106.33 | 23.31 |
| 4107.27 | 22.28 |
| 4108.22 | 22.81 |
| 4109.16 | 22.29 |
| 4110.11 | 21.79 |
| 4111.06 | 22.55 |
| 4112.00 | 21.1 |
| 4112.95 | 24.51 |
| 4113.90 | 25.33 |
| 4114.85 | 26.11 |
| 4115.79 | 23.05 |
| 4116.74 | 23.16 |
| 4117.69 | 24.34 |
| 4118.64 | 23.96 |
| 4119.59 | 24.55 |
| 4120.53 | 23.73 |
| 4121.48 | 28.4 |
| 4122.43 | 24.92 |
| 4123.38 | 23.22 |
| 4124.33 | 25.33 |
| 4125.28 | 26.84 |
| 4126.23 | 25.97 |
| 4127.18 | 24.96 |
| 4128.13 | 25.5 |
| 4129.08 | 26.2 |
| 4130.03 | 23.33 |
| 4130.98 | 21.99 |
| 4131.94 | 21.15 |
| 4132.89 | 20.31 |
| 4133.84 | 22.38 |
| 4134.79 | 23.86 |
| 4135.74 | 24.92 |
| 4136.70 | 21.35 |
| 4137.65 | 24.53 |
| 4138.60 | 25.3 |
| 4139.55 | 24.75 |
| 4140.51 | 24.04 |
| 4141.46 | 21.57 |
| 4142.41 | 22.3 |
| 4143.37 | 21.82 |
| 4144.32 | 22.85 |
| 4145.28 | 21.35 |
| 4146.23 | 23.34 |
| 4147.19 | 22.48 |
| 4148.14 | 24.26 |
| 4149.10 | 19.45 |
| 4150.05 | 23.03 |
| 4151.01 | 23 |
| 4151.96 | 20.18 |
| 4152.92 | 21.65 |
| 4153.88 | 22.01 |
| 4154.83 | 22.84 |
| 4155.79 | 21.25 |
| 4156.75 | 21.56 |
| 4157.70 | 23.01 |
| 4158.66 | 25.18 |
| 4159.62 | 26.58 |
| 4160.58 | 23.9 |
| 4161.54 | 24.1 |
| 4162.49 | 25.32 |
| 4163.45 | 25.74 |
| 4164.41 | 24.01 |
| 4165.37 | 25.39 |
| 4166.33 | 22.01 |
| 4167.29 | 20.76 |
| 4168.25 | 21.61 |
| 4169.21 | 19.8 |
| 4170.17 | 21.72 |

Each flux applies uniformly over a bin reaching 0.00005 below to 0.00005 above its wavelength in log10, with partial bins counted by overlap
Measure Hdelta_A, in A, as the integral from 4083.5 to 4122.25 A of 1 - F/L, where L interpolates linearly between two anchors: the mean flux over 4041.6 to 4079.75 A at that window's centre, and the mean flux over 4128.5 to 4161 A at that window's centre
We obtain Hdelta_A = -2.2 A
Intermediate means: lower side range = 23.3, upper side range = 22.9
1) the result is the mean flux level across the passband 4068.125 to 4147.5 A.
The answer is 23.9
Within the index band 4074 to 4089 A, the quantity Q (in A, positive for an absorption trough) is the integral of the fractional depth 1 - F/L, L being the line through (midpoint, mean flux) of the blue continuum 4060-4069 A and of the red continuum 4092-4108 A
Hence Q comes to -1.3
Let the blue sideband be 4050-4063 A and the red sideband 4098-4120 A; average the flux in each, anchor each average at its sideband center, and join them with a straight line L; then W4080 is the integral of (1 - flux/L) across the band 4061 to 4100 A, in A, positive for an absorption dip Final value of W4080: -0.9 A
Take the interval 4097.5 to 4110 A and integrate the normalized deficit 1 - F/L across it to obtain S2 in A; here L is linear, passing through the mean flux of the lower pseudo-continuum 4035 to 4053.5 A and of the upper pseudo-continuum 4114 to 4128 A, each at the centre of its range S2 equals 1.0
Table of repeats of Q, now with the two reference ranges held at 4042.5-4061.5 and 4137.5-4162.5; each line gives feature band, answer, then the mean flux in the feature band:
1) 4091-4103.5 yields -0.3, 23.8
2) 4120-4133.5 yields -0.7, 24.4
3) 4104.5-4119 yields 0.0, 23.2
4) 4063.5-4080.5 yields 0.4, 22.9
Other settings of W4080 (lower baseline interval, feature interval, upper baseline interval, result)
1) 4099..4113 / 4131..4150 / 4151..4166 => 0.4 A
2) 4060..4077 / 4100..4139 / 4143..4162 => -1.6 A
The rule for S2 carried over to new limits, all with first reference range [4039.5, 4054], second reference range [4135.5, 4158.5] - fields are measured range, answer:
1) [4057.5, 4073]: 0.3 A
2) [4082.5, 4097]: -1.9 A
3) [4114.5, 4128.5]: -1.3 A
